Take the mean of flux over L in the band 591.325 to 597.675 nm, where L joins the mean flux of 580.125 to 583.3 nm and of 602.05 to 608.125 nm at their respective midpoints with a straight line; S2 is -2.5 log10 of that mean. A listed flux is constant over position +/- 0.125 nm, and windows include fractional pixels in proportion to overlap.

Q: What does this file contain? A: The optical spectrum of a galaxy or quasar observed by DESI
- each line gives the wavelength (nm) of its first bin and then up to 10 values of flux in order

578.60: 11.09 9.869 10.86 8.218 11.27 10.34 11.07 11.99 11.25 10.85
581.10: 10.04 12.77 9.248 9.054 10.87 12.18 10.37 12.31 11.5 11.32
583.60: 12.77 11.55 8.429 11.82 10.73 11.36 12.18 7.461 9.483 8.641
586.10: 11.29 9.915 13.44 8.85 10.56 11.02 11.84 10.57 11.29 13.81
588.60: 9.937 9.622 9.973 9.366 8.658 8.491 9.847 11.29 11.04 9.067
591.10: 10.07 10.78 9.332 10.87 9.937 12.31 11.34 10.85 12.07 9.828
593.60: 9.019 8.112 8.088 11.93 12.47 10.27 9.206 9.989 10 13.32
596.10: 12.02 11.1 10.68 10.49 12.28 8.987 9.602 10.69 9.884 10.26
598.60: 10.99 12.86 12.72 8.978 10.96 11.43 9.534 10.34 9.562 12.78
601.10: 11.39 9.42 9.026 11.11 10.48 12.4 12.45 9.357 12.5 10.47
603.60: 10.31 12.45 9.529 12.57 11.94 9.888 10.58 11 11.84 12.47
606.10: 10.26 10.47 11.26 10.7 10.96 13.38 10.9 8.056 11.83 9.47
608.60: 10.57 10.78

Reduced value 0.05 mag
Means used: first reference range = 11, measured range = 10.6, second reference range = 11.1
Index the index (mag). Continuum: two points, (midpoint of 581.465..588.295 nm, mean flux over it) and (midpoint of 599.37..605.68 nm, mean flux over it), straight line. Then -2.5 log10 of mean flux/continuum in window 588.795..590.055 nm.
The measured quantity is 0.17 mag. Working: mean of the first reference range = 10.8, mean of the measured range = 9.24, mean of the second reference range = 10.9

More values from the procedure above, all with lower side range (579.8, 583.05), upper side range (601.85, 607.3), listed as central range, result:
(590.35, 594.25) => 0.086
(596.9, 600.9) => 0.042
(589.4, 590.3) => 0.196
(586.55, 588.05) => 0.008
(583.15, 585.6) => 0.020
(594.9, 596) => 0.046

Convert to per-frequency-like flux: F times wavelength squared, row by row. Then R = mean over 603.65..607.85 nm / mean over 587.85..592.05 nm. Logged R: 1.15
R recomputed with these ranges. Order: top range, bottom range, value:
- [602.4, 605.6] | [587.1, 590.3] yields 1.13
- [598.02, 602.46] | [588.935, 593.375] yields 1.08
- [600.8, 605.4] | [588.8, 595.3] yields 1.12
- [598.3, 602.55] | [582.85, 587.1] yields 1.07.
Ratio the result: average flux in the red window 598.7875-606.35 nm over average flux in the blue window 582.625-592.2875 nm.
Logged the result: 1.04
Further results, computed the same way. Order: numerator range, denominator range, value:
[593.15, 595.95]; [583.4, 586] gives 0.98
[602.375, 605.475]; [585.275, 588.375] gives 1.05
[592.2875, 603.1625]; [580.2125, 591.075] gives 1.01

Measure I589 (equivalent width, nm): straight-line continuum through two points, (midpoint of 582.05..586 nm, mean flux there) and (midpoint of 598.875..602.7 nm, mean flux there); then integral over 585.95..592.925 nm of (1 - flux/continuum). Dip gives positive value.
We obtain 0.19 nm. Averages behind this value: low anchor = 10.8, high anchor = 10.9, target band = 10.5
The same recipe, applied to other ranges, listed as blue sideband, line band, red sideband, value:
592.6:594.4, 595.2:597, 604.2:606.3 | -0.140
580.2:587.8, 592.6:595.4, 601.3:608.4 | 0.173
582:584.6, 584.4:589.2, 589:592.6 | 0.037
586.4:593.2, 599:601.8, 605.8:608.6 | 0.047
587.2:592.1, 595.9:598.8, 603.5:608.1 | -0.020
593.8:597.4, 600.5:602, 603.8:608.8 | 0.038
